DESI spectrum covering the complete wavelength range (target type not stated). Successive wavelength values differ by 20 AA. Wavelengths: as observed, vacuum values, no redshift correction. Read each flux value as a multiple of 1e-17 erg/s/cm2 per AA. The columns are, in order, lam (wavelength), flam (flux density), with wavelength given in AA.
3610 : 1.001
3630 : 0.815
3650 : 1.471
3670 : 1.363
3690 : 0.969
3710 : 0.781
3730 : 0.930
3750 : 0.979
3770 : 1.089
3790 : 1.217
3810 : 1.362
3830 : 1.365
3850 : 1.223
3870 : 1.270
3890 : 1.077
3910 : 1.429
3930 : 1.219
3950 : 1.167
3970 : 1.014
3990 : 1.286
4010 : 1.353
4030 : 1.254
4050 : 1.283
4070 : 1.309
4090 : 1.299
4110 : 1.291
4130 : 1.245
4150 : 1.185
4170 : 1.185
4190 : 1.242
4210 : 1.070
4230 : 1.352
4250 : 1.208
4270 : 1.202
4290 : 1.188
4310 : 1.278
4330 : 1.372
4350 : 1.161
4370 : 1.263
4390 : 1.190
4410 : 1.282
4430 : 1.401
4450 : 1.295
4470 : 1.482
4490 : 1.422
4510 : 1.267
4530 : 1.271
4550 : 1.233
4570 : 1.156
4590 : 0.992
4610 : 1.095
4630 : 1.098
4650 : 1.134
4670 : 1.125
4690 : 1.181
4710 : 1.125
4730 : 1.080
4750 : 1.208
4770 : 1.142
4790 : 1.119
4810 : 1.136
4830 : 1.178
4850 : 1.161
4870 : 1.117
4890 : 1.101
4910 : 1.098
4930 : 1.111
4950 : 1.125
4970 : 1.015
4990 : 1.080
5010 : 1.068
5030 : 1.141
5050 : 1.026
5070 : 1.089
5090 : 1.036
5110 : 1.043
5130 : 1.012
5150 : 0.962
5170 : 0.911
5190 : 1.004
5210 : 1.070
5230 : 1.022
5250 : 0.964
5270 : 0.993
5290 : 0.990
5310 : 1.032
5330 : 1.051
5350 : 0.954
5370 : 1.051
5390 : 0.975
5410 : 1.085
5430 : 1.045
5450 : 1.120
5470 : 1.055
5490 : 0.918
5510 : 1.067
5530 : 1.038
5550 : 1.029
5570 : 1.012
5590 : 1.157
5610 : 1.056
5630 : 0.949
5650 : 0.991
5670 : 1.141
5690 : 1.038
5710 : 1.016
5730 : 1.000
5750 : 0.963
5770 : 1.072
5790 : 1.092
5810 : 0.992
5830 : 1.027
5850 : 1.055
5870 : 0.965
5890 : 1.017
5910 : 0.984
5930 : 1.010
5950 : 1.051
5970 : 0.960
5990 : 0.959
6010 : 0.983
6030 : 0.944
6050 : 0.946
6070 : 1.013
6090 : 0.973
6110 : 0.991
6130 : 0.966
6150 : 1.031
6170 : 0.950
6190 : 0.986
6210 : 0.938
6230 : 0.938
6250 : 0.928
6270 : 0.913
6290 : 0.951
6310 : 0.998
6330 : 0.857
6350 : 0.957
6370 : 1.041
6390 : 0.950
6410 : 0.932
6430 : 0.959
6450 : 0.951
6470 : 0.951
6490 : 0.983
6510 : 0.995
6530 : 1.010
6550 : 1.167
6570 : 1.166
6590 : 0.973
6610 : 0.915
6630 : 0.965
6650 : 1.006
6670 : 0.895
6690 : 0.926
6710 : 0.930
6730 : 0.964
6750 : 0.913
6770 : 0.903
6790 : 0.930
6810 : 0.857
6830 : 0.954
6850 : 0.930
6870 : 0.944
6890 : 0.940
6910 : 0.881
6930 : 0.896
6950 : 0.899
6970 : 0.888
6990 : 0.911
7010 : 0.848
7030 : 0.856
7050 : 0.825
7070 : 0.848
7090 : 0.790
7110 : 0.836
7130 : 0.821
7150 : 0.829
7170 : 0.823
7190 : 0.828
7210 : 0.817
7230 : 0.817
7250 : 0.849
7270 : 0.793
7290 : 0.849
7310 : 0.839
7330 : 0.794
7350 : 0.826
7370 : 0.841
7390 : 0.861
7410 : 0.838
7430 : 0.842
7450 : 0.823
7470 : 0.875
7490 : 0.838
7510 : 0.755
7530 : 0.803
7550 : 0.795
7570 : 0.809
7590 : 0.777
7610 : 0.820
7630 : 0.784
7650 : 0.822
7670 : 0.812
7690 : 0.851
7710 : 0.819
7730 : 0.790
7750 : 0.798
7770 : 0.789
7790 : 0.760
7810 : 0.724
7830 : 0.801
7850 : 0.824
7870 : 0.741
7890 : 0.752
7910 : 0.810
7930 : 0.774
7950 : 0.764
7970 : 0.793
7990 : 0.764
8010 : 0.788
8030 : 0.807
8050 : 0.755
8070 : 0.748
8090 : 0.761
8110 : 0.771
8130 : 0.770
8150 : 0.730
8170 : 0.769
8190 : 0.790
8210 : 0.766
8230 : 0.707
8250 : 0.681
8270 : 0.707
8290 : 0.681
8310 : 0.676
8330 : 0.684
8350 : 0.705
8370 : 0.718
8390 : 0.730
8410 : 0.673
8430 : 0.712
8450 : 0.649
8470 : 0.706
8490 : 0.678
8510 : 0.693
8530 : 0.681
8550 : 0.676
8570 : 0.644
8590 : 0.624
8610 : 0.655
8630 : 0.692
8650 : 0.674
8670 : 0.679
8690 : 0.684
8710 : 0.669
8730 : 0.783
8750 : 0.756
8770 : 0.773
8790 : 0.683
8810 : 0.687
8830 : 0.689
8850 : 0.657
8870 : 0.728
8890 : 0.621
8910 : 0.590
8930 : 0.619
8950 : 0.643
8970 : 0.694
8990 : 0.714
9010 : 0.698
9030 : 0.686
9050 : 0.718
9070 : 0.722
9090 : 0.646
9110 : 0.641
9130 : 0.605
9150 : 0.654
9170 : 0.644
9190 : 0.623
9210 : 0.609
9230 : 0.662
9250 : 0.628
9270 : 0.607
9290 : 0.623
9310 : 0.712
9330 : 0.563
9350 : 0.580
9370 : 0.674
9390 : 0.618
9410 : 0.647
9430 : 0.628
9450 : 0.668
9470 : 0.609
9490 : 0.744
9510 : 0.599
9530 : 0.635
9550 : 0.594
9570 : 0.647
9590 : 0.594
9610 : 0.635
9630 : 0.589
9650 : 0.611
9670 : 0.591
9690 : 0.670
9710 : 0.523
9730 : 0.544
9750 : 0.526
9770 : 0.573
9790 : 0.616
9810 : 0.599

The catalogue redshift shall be 1.686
